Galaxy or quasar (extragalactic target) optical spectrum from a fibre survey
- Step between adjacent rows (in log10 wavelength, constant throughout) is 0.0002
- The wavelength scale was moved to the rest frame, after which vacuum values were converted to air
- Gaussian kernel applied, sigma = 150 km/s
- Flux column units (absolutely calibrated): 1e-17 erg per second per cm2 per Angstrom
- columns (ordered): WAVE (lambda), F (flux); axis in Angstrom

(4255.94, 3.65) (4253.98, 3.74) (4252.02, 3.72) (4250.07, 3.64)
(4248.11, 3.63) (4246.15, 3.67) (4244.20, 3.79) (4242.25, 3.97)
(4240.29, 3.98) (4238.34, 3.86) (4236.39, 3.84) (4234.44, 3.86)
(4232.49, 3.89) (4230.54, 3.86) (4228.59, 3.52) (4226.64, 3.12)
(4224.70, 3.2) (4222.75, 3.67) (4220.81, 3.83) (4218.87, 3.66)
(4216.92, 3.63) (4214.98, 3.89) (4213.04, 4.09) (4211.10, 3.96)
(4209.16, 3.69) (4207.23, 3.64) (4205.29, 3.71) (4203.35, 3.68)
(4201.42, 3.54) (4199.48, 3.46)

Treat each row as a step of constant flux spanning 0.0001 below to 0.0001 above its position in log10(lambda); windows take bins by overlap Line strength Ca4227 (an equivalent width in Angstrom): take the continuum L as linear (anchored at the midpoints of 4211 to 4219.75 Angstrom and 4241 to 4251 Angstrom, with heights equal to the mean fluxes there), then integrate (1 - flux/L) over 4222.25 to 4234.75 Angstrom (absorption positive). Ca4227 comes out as 0.7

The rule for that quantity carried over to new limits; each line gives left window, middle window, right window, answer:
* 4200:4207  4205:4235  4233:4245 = 0.4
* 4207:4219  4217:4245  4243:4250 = 0.3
